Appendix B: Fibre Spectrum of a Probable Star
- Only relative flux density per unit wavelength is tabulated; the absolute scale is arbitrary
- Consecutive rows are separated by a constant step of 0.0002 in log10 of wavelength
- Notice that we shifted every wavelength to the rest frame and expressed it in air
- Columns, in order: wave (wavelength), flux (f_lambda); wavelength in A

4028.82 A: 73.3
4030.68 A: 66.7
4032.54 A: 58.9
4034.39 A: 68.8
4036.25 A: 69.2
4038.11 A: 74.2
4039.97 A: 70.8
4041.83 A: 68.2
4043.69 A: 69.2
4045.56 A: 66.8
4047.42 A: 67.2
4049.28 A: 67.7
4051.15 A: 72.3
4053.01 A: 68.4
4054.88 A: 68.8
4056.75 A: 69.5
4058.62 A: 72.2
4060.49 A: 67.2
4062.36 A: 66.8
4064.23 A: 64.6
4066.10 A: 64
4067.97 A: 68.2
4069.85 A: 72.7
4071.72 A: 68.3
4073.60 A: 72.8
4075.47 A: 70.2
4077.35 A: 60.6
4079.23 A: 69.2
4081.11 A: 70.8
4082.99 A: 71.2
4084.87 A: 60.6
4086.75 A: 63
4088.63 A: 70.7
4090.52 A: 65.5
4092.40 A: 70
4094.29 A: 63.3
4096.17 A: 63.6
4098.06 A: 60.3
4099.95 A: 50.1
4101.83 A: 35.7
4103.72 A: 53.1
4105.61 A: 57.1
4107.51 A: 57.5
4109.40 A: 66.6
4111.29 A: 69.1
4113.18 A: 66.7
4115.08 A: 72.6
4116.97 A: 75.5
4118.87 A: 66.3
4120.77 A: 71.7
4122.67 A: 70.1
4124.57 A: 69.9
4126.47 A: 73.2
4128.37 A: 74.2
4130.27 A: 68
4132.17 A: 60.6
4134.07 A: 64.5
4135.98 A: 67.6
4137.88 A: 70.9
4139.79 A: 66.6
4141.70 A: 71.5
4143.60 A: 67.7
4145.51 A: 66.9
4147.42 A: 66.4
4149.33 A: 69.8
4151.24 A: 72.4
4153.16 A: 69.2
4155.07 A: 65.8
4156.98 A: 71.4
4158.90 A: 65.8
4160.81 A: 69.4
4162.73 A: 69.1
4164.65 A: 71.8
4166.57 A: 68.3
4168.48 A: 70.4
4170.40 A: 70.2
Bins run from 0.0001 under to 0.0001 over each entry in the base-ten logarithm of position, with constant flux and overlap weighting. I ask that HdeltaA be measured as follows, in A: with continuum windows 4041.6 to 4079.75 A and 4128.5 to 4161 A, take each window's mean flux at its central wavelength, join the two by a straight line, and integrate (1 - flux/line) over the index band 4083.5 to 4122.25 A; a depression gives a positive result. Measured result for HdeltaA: 2.9 A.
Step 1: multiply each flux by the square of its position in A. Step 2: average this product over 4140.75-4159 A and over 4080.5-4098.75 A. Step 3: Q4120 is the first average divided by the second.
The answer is 1.1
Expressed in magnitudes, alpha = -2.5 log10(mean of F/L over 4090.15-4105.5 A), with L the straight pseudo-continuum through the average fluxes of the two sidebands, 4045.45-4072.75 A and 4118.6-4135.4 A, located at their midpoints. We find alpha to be 0.194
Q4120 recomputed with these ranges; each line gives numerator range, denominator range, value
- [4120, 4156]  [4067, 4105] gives 1.10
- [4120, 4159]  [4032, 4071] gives 1.05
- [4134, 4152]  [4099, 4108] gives 1.39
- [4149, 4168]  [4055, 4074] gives 1.06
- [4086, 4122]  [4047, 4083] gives 0.94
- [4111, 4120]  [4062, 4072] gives 1.06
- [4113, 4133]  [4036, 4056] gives 1.05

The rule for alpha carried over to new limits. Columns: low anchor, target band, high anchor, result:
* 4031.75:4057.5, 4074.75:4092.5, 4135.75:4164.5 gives 0.03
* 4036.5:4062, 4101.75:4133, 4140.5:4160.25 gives 0.05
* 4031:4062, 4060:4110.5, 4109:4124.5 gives 0.09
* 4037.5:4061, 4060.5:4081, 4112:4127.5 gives 0.03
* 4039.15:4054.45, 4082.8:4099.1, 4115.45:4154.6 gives 0.06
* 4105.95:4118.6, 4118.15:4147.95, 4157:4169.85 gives -0.01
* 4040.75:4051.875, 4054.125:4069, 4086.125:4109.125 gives -0.03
